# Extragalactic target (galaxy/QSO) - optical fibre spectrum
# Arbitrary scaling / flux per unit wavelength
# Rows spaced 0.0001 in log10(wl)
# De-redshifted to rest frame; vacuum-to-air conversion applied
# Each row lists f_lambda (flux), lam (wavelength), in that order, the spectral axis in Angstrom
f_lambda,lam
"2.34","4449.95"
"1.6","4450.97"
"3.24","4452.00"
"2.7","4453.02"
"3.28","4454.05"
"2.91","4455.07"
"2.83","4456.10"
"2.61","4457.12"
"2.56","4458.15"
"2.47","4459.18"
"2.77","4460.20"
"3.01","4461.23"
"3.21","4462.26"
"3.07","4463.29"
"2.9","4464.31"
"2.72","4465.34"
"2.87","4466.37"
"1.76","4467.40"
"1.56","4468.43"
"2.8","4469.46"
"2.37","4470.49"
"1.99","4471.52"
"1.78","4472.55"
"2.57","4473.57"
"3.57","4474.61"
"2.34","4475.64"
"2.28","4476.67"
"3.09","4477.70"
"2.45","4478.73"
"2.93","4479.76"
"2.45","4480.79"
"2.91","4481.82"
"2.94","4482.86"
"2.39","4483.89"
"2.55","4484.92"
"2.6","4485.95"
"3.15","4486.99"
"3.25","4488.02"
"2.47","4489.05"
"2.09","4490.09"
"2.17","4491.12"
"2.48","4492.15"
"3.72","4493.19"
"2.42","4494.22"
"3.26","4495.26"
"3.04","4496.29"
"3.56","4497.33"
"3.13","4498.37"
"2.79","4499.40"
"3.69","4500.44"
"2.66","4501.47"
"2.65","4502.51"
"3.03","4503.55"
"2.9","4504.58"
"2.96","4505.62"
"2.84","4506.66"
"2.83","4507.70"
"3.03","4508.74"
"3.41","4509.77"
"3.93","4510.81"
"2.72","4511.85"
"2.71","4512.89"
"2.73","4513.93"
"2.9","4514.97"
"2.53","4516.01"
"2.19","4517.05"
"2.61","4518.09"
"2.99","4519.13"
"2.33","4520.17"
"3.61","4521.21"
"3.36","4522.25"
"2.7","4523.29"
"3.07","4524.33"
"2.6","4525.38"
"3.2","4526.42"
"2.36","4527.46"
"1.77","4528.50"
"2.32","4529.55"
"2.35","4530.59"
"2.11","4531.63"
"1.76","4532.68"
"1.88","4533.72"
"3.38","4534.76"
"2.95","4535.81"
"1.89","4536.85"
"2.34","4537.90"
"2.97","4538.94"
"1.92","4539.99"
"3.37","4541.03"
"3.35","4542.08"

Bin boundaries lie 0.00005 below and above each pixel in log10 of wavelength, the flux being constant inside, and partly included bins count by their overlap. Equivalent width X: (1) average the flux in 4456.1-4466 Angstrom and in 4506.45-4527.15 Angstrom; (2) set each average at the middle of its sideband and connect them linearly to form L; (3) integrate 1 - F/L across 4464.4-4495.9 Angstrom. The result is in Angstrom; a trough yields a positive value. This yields 2.7 Angstrom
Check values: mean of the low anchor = 2.82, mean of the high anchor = 2.91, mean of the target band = 2.6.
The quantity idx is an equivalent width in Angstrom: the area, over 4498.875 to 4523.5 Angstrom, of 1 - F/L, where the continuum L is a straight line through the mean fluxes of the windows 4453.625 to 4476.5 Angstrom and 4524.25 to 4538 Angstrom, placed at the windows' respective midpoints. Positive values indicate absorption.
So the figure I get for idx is -4.5 Angstrom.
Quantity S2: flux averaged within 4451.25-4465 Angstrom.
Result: 2.87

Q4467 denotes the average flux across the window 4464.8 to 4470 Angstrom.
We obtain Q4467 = 2.34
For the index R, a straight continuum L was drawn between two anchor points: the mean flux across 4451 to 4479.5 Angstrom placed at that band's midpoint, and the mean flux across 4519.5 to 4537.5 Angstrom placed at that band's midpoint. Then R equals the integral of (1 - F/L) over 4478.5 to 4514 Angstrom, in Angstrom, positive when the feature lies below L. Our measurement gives -3.8 Angstrom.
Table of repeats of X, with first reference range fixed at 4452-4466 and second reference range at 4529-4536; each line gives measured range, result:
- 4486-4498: -1.0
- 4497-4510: -2.3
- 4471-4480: 0.7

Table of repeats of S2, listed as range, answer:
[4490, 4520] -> 2.9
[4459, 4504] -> 2.73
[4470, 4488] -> 2.63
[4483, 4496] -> 2.73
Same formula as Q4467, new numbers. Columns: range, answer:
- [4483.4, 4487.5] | 2.67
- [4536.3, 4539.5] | 2.4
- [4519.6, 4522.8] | 3.1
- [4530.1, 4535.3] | 2.3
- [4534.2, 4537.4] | 2.72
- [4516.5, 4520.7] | 2.53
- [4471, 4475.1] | 2.47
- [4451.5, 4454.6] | 3.08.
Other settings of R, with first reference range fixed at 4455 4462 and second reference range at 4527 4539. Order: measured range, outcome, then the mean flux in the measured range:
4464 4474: 1.4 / 2.32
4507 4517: -2.1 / 2.94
